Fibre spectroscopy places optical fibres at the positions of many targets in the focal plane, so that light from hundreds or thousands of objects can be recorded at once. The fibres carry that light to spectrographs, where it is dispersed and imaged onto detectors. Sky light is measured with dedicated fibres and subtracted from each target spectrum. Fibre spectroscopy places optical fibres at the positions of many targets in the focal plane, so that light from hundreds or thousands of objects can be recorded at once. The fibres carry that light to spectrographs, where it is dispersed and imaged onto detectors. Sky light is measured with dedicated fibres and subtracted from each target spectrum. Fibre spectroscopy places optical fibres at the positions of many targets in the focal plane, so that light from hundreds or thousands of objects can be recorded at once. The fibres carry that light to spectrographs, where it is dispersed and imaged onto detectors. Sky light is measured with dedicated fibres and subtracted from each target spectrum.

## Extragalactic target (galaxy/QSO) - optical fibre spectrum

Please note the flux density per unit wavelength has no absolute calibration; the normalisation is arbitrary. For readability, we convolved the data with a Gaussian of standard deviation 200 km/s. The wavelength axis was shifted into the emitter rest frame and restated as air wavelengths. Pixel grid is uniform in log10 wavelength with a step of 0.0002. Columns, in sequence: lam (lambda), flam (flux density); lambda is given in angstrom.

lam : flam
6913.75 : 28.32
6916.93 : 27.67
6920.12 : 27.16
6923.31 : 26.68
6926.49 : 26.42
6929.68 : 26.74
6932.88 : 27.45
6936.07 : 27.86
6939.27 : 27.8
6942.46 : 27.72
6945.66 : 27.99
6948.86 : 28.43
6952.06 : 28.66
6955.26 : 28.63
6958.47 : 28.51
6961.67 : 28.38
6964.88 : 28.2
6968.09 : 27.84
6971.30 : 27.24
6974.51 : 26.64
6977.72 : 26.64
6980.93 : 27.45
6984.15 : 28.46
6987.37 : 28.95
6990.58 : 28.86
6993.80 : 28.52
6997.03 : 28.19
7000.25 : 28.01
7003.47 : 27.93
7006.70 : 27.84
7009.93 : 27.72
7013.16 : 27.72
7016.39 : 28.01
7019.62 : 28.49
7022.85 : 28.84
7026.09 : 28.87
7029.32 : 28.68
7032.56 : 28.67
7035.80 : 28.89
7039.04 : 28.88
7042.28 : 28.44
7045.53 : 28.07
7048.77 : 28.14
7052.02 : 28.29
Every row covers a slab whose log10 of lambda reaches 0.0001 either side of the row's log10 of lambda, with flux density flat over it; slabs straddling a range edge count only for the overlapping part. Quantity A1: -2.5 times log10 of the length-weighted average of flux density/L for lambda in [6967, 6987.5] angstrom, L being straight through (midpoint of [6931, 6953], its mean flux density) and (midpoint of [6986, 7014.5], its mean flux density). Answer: 0.02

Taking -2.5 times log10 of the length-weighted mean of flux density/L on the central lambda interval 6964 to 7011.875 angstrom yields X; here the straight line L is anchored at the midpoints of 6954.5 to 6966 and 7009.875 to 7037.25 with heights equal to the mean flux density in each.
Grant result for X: 0.02 mag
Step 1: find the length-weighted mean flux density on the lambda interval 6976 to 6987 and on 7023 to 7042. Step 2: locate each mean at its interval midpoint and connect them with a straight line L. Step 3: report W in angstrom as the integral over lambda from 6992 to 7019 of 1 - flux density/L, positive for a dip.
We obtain 0.2 angstrom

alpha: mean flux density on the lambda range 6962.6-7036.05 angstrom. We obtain 28.1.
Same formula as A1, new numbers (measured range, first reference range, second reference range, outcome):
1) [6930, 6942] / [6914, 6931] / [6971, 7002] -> -0.01 mag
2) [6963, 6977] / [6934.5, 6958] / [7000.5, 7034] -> 0.03 mag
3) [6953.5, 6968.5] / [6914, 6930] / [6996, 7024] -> -0.03 mag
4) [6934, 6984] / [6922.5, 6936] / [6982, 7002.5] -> -0.01 mag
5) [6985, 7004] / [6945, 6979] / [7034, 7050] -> -0.01 mag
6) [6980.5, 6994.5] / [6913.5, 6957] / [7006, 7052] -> -0.02 mag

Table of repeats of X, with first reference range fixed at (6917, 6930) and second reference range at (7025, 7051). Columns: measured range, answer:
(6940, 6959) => -0.04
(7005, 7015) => 0.02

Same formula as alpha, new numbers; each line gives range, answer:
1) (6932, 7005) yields 28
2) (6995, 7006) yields 28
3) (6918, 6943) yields 27.2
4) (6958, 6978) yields 27.7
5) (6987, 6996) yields 28.7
